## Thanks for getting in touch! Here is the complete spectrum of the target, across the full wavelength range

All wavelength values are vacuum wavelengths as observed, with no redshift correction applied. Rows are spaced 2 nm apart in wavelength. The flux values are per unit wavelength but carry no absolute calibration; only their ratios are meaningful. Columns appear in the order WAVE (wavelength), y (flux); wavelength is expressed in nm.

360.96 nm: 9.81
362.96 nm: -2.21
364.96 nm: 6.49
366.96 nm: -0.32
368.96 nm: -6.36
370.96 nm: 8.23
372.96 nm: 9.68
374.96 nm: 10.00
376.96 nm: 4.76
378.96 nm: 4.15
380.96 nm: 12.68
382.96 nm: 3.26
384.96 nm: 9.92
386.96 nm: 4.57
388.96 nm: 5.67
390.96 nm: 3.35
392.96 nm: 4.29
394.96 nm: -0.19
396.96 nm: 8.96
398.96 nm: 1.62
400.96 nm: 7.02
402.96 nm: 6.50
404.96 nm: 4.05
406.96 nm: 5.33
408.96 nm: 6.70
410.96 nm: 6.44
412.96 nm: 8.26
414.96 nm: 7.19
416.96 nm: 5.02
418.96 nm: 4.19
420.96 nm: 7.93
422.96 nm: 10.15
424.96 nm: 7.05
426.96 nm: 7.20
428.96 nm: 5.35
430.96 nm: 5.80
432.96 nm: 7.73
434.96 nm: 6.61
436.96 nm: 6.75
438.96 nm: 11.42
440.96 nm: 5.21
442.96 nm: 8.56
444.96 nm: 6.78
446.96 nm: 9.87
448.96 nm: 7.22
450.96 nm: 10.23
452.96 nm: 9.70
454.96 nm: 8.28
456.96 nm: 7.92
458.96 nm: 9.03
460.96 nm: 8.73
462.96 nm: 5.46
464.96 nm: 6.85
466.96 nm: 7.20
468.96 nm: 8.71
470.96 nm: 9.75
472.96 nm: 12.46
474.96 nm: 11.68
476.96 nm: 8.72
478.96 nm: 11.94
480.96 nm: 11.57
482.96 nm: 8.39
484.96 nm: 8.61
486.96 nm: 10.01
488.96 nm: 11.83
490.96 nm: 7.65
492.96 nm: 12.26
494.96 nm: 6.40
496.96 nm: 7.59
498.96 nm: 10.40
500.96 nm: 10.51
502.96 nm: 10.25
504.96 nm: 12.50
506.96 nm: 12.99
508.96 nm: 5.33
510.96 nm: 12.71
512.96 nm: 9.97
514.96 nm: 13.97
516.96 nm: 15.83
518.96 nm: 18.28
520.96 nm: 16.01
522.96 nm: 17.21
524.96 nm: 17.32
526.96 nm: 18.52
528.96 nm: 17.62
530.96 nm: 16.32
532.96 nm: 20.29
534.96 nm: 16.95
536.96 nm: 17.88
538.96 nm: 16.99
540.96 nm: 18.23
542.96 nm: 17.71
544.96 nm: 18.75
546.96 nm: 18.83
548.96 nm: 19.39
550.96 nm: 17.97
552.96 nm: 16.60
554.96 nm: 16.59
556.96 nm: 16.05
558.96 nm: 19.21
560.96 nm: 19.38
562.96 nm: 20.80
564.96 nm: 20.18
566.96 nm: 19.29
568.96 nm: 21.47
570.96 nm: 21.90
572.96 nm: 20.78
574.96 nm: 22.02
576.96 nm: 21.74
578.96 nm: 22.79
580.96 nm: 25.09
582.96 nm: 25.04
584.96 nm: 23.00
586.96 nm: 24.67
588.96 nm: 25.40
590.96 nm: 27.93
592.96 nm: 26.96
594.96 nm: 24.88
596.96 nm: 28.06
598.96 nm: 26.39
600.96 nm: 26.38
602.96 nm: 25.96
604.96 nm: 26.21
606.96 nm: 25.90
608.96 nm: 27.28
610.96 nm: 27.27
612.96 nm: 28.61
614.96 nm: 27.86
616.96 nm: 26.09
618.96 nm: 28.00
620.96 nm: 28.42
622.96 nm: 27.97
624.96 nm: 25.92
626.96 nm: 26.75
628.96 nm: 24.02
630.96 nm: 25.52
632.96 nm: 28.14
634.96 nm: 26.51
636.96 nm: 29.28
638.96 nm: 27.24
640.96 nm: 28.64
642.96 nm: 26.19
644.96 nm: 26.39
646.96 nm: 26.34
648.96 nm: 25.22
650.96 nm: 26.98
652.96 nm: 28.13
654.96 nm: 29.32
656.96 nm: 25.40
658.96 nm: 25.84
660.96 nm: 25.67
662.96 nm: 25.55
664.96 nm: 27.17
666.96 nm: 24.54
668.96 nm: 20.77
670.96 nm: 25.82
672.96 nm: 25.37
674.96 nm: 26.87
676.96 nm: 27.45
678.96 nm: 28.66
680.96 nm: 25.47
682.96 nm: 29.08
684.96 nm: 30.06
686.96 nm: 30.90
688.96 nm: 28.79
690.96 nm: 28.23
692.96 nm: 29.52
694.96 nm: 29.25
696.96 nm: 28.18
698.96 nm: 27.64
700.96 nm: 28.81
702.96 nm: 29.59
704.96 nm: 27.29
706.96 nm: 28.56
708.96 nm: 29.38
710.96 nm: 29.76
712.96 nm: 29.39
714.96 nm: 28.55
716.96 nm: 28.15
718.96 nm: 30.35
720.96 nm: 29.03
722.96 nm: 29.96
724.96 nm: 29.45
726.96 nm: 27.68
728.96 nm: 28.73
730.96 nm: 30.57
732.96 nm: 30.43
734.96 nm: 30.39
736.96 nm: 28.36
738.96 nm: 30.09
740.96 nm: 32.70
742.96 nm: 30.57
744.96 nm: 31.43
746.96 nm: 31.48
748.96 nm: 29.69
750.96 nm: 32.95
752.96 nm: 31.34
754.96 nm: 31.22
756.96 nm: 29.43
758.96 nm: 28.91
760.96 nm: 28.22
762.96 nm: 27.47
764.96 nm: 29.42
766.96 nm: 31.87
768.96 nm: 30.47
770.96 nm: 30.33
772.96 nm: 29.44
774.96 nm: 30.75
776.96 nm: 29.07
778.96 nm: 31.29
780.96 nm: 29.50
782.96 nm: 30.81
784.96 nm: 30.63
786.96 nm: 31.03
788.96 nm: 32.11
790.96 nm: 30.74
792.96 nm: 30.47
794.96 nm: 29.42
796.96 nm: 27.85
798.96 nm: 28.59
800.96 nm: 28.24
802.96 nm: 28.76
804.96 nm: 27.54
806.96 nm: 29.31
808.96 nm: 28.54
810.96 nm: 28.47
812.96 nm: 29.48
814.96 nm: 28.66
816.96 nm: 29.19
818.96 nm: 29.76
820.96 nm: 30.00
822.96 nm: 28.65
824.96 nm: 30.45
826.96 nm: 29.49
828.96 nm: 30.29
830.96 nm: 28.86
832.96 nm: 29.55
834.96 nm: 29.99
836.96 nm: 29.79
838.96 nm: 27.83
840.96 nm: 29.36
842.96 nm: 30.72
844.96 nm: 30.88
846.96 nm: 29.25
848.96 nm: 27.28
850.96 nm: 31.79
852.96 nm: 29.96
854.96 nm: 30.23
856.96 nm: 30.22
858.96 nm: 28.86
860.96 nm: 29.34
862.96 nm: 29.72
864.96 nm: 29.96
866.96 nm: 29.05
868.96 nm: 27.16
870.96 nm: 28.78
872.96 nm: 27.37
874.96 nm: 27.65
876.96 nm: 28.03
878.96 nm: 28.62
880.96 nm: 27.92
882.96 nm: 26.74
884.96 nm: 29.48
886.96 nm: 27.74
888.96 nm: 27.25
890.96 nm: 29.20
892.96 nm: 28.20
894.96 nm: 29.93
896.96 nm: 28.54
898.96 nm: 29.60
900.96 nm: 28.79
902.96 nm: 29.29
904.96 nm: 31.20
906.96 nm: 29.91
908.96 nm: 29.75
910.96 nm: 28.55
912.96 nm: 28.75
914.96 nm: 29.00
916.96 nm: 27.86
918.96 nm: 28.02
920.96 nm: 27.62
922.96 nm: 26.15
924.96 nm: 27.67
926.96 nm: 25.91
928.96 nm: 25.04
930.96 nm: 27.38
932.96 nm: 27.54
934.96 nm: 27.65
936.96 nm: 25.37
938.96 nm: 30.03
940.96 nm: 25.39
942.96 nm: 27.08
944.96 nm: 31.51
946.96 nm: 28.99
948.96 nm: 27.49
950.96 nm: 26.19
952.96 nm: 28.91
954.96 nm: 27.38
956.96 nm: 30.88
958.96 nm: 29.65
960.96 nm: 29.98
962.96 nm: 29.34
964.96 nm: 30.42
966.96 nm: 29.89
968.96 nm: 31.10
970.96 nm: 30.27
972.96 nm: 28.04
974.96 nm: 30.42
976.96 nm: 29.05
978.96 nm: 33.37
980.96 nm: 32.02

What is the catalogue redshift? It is 0.29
